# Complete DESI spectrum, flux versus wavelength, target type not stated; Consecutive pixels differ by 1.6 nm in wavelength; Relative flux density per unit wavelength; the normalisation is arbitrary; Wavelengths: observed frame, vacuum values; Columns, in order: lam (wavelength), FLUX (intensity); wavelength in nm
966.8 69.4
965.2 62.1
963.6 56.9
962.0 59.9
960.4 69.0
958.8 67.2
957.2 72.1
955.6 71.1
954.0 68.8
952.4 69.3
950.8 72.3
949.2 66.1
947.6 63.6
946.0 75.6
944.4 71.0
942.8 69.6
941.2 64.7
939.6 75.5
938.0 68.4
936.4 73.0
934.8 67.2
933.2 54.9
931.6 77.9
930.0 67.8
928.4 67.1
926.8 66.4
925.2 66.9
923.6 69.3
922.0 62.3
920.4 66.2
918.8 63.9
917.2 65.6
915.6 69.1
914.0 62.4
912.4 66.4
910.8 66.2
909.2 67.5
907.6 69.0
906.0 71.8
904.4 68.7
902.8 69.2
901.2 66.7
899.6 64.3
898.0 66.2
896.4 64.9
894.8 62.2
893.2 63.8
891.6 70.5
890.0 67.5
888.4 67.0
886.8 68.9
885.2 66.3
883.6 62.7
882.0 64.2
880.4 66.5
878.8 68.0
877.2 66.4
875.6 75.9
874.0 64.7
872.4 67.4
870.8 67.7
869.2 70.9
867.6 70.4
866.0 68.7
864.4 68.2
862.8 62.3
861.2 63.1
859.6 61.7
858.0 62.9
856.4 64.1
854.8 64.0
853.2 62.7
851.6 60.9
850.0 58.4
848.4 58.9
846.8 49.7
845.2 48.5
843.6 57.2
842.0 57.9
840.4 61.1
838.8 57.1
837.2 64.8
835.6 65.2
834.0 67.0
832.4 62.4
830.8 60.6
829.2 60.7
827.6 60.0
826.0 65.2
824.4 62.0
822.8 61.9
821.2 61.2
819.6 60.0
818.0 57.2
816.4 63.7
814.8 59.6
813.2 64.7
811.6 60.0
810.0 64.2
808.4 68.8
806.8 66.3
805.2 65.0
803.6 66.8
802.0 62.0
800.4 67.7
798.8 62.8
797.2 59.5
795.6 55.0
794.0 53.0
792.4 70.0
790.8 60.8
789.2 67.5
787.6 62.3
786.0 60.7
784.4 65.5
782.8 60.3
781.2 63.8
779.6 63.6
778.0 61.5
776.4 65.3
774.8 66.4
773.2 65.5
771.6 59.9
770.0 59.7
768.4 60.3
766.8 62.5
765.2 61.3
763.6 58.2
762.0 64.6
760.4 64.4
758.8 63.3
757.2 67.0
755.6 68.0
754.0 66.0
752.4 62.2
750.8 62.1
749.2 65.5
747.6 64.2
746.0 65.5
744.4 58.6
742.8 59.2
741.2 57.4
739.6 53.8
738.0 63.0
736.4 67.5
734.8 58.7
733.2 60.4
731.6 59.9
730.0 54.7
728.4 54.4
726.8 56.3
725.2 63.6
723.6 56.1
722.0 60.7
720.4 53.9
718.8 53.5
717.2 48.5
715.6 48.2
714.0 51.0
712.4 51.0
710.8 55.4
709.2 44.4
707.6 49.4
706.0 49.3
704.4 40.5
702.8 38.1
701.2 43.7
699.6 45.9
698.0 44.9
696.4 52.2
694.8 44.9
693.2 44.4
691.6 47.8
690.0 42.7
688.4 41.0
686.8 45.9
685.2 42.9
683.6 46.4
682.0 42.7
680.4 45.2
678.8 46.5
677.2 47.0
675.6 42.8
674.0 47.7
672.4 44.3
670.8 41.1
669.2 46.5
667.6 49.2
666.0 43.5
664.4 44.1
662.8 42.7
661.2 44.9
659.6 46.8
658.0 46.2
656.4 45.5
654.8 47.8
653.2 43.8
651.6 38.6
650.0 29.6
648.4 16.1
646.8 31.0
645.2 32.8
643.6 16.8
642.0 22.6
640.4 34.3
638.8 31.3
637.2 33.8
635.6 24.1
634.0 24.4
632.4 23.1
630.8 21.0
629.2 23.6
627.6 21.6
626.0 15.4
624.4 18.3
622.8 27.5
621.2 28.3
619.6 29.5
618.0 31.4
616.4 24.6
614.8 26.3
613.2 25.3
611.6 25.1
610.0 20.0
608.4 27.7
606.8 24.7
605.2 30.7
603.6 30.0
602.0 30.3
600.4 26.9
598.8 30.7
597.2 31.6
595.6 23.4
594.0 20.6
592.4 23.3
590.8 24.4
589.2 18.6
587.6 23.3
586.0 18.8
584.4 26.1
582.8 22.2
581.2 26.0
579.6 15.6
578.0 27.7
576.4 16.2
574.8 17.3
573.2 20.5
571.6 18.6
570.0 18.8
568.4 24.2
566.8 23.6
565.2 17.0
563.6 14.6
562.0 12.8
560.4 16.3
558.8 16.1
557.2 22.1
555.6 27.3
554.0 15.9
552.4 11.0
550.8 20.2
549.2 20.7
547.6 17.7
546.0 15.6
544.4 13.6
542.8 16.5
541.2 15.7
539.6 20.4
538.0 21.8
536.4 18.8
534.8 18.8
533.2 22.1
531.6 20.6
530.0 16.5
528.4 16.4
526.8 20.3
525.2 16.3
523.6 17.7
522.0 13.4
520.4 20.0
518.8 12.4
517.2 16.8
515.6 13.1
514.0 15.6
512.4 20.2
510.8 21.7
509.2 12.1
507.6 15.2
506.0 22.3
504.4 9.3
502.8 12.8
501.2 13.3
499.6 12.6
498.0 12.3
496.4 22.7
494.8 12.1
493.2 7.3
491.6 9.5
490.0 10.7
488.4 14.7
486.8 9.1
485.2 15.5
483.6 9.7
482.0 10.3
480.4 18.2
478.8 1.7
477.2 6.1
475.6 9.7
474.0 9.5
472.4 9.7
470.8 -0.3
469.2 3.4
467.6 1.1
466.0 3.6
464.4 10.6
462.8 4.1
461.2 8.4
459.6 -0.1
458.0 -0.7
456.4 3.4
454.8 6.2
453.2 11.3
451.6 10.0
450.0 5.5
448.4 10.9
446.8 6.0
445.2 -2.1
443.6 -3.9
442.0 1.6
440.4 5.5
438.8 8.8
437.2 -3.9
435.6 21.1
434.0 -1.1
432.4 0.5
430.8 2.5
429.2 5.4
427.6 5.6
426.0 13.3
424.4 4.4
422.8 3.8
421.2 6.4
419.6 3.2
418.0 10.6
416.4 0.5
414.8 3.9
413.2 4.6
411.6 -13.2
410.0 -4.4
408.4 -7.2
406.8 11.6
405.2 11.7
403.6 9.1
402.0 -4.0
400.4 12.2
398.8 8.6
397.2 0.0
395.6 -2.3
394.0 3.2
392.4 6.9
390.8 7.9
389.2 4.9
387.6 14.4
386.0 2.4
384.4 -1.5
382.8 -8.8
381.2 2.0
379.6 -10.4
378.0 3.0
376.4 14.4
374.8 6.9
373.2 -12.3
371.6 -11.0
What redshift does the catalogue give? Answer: 0.634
